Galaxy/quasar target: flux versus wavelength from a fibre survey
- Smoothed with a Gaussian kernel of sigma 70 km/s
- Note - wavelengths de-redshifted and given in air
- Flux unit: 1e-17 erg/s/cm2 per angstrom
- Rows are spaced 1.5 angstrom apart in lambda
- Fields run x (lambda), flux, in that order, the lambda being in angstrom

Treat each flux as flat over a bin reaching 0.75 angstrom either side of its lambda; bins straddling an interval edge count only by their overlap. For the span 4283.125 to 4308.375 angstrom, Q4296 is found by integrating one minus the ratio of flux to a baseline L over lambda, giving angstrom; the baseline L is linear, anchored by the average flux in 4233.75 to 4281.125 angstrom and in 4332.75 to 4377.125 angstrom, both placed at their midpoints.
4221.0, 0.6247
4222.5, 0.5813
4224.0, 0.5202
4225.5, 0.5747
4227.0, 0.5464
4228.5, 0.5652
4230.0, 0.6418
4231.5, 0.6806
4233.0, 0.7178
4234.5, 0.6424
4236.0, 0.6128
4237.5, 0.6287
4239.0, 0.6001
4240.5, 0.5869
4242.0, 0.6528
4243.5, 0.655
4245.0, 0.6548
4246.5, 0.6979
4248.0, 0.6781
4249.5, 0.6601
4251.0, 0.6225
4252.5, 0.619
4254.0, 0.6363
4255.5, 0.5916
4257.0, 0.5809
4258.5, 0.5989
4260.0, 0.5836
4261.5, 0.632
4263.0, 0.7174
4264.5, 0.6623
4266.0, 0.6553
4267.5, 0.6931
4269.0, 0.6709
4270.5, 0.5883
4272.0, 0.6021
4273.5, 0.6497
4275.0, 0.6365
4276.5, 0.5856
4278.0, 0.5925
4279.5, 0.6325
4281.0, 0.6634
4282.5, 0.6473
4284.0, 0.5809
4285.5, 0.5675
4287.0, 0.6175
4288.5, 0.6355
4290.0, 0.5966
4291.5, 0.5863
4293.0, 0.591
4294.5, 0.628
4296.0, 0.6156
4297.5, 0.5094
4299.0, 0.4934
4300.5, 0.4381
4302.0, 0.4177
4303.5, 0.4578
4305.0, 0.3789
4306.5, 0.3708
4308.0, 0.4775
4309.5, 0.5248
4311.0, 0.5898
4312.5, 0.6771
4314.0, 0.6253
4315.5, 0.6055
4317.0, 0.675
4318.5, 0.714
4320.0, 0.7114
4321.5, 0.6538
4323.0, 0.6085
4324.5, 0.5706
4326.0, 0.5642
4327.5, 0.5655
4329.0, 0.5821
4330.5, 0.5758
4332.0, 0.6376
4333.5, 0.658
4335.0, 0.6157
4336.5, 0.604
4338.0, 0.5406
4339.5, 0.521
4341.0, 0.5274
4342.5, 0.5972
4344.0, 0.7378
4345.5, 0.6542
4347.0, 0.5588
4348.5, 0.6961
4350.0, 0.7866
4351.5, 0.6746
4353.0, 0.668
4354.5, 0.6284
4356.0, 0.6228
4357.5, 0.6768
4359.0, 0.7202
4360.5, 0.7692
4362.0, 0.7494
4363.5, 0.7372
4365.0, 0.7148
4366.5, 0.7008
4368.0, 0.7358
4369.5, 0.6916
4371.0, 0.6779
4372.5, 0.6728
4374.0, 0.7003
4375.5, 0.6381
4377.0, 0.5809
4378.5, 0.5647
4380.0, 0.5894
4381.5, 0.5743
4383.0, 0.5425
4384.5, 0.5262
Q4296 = 4.6 angstrom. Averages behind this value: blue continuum 0.633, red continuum 0.663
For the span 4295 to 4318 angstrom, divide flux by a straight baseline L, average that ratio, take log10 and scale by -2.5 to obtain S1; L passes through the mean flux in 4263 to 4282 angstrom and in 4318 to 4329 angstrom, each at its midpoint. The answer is 0.19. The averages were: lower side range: 0.639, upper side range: 0.622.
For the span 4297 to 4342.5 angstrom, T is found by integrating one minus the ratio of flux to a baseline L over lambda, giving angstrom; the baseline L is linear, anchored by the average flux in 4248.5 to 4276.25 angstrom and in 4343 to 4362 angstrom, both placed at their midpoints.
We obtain 7.0 angstrom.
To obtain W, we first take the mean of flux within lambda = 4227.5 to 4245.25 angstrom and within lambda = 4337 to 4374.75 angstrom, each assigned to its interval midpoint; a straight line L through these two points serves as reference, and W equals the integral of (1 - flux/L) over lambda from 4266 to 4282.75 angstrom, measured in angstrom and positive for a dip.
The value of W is 0.3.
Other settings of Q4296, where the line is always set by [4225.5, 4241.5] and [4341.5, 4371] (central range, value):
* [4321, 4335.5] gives 1.5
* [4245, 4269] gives -0.4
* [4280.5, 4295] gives 0.9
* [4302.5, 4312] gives 2.7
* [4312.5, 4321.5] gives 0.0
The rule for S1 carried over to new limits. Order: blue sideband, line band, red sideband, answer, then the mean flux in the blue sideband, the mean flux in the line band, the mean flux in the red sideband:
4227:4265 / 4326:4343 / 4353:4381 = 0.14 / 0.635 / 0.583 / 0.675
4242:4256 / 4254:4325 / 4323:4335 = 0.05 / 0.647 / 0.594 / 0.596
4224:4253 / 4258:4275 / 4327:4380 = -0.01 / 0.631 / 0.642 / 0.65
